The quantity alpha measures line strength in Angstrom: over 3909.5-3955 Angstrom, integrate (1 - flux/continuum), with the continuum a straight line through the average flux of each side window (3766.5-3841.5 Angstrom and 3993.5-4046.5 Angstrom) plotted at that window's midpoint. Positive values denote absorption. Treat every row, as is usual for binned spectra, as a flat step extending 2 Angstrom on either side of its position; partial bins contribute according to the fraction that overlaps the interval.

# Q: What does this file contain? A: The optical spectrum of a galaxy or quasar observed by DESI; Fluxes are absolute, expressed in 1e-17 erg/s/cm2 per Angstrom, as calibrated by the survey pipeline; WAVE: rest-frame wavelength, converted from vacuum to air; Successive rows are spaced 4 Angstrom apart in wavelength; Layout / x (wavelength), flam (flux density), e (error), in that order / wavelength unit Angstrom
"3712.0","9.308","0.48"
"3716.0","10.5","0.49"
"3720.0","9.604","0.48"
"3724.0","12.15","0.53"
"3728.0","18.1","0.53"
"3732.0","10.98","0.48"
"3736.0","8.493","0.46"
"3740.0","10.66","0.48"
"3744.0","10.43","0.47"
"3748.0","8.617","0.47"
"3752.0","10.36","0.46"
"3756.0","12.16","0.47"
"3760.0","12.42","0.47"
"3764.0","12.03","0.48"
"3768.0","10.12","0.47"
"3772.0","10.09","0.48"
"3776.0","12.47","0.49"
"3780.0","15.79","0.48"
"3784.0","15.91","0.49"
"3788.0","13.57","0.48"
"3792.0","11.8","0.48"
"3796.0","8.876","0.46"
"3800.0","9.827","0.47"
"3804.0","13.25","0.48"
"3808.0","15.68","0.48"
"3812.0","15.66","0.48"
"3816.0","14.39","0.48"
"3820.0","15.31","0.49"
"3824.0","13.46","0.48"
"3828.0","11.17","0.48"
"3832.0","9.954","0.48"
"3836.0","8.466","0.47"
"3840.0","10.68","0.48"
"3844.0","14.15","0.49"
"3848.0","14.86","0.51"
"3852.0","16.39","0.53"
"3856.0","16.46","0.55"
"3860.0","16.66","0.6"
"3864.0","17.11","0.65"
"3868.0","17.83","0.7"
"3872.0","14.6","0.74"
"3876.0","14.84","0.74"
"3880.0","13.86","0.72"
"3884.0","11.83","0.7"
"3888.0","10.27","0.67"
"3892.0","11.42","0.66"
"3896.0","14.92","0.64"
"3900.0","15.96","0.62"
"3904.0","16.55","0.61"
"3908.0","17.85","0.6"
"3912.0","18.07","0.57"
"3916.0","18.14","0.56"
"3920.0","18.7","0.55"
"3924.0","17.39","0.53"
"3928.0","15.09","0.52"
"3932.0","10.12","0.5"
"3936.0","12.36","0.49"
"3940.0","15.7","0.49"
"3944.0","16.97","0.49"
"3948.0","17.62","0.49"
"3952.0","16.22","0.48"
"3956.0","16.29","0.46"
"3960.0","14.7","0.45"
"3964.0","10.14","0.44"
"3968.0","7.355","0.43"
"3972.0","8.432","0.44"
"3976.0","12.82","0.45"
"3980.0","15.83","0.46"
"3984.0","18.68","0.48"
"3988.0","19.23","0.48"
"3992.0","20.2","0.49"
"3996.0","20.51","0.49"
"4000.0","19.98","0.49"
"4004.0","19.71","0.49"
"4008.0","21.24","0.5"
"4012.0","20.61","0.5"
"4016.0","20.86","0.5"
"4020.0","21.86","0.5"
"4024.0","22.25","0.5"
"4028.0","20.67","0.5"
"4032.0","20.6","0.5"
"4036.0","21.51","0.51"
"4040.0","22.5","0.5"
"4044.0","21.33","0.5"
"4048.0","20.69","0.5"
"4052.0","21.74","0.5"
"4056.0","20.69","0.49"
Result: 3.8 Angstrom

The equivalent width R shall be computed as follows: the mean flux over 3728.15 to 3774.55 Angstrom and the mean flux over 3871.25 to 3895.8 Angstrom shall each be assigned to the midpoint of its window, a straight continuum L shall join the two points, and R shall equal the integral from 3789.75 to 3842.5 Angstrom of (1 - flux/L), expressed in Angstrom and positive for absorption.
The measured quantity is -1.6 Angstrom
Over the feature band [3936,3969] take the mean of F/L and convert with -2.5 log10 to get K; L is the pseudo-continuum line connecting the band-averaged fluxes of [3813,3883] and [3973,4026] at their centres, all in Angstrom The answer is 0.22 mag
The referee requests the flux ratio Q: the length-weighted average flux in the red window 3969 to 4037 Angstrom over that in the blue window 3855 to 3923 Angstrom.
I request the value 1.21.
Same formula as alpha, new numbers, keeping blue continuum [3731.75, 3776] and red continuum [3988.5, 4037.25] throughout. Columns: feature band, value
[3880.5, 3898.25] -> 4.05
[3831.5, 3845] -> 3.20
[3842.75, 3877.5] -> -2.66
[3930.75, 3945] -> 3.28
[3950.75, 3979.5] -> 9.90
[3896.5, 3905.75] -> 0.21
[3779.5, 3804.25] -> -0.84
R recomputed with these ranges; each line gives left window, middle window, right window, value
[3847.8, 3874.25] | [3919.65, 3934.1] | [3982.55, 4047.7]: 2.6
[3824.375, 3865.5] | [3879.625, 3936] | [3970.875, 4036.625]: 3.0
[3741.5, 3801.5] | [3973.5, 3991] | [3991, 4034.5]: 2.7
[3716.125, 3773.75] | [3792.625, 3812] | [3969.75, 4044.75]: 1.0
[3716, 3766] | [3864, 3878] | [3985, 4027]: -0.1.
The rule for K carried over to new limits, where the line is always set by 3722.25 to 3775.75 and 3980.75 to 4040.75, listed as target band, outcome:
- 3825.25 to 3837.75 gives 0.37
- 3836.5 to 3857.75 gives 0.06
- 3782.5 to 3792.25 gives -0.11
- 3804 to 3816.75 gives -0.12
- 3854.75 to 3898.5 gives 0.09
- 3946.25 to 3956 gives 0.10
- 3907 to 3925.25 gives -0.05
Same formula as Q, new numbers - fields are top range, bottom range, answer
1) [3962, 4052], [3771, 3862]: 1.40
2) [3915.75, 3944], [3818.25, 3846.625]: 1.28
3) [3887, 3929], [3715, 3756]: 1.45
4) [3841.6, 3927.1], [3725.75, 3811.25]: 1.29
